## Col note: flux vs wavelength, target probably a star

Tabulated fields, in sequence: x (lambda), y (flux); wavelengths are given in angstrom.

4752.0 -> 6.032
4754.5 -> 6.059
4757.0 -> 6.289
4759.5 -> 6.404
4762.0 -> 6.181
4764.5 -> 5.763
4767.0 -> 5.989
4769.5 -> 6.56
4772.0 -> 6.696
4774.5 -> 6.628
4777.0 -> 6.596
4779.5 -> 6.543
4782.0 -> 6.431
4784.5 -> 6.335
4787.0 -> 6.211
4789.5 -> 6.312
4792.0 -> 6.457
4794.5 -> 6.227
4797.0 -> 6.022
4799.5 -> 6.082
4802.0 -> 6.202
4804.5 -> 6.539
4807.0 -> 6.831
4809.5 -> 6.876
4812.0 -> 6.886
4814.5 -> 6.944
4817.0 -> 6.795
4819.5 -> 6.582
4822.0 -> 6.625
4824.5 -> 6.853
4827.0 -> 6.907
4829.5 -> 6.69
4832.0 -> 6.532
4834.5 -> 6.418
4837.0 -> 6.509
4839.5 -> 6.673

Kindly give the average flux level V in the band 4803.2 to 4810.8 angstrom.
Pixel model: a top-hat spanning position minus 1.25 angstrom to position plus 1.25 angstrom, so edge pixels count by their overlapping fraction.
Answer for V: 6.75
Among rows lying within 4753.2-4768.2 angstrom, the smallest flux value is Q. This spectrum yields 5.763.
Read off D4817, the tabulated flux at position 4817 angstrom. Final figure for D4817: 6.795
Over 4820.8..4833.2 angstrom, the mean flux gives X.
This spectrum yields 6.72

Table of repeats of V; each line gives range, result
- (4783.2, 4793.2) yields 6.33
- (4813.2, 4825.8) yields 6.76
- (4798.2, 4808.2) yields 6.41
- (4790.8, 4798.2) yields 6.24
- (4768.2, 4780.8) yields 6.6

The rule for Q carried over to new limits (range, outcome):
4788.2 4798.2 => 6.022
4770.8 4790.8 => 6.211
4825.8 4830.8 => 6.69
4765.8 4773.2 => 5.989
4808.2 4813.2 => 6.876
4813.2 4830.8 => 6.582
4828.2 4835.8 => 6.418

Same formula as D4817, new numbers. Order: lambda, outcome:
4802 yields 6.202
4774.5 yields 6.628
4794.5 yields 6.227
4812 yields 6.886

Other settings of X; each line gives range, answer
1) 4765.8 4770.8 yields 6.28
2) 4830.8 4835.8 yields 6.47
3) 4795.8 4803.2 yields 6.1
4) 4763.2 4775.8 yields 6.33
